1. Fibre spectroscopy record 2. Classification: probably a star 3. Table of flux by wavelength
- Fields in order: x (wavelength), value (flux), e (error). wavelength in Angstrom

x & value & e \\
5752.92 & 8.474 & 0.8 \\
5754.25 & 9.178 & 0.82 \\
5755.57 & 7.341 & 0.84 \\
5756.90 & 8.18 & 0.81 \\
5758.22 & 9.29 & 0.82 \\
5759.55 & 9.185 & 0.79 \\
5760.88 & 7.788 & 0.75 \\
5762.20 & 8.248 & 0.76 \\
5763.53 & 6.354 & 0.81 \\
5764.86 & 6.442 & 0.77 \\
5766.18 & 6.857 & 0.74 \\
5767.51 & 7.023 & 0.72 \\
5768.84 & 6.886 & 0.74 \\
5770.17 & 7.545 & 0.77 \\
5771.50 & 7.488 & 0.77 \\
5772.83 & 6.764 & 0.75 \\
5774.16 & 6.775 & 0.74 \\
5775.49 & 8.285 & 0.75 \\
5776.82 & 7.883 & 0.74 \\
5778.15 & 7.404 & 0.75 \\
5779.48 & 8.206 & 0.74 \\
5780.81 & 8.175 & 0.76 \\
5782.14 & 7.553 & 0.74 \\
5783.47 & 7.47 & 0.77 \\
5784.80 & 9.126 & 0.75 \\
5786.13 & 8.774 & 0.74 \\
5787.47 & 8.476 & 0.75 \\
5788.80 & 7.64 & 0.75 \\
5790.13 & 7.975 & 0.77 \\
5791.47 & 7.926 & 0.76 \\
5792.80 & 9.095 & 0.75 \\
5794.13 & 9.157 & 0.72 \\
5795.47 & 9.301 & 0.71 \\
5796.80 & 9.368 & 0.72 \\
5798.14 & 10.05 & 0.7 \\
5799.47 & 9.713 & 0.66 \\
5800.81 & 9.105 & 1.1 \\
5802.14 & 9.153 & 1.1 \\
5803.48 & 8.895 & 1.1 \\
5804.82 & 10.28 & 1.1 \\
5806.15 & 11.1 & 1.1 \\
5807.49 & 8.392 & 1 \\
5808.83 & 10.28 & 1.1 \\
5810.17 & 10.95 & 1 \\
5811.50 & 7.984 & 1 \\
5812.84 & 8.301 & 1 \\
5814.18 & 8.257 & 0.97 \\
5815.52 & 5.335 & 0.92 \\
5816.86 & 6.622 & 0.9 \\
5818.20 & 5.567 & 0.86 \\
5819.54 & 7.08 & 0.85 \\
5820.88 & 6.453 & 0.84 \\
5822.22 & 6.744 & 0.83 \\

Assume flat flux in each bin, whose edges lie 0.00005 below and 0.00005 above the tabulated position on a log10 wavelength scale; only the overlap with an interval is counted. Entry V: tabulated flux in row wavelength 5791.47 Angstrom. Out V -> 7.926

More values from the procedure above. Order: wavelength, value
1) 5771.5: 7.488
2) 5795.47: 9.301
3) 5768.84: 6.886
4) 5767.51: 7.023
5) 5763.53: 6.354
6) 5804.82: 10.28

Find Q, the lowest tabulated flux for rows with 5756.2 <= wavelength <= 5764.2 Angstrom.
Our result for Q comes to 6.354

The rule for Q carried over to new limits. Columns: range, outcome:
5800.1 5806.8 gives 8.895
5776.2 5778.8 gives 7.404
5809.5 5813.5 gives 7.984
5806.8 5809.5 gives 8.392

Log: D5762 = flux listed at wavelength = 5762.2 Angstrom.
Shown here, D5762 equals 8.248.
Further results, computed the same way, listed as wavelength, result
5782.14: 7.553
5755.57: 7.341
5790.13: 7.975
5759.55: 9.185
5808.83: 10.28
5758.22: 9.29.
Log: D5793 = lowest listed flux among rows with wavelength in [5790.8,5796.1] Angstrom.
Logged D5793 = 7.926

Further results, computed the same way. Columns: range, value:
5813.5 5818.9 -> 5.335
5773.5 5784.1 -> 6.775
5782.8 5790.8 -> 7.47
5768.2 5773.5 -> 6.764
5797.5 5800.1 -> 9.713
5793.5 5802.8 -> 9.105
